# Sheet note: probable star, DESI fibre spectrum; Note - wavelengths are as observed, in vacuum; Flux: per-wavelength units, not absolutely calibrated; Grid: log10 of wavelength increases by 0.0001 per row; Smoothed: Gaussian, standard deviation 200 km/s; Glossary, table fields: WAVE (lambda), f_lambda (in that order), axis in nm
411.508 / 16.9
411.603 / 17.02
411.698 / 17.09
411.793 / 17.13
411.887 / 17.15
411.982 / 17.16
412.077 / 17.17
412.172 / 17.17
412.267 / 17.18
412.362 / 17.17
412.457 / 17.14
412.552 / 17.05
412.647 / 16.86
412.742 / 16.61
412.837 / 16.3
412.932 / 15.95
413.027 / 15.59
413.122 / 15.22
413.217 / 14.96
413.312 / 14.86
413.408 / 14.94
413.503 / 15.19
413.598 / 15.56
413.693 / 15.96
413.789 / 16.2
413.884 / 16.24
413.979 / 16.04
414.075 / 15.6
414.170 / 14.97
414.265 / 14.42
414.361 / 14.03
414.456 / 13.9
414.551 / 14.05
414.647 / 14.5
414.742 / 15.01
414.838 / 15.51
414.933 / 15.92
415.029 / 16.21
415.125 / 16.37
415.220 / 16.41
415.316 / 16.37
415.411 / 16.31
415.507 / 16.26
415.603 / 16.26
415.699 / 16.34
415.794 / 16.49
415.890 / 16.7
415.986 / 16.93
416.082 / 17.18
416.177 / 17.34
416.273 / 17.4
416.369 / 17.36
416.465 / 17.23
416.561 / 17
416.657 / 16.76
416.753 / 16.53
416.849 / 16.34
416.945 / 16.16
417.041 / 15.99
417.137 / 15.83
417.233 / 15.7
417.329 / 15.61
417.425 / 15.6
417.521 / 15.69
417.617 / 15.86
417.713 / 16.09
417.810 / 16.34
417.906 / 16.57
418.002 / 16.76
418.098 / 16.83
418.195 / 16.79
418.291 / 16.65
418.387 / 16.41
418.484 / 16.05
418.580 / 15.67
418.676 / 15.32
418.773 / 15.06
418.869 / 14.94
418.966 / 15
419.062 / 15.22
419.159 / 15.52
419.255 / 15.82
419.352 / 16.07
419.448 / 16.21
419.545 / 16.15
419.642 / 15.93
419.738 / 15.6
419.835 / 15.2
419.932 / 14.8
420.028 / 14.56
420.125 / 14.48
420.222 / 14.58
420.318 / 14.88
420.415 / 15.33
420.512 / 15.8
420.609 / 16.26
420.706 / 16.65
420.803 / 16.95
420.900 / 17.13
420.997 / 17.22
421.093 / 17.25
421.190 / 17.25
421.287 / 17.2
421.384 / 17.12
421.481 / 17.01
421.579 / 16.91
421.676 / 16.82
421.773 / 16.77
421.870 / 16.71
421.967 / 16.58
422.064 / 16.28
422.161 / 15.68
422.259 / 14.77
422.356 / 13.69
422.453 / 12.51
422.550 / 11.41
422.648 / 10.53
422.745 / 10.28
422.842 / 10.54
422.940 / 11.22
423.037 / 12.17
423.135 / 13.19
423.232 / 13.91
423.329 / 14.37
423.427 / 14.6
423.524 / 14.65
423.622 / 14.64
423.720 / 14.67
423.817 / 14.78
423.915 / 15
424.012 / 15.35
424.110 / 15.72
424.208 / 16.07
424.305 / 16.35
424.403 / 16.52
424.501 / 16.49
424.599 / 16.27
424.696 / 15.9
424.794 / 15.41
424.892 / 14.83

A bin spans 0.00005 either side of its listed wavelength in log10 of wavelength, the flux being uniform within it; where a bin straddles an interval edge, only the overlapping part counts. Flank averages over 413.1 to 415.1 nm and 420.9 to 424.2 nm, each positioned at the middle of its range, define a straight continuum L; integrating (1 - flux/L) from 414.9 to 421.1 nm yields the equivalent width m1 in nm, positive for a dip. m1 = -0.45 nm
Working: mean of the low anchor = 15.2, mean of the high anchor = 14.8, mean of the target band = 16.1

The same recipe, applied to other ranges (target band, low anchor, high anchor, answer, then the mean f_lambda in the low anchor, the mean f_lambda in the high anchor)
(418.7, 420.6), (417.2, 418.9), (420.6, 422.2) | 0.12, 16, 16.8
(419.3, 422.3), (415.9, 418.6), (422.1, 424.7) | -0.21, 16.5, 14.1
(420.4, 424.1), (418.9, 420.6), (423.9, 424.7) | 0.17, 15.4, 16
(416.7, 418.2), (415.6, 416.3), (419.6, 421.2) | 0.03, 16.9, 15.9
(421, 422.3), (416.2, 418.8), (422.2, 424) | -0.25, 16.3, 13.2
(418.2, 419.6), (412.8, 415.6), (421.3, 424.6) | -0.06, 15.5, 14.7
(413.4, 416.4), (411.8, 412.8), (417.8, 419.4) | 0.13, 17.1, 15.9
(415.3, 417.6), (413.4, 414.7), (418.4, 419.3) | -0.18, 15.1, 15.4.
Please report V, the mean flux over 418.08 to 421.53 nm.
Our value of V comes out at 16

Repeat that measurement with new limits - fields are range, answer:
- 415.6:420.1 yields 16.1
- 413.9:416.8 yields 16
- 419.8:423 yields 15.2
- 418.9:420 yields 15.6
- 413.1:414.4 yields 15.3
